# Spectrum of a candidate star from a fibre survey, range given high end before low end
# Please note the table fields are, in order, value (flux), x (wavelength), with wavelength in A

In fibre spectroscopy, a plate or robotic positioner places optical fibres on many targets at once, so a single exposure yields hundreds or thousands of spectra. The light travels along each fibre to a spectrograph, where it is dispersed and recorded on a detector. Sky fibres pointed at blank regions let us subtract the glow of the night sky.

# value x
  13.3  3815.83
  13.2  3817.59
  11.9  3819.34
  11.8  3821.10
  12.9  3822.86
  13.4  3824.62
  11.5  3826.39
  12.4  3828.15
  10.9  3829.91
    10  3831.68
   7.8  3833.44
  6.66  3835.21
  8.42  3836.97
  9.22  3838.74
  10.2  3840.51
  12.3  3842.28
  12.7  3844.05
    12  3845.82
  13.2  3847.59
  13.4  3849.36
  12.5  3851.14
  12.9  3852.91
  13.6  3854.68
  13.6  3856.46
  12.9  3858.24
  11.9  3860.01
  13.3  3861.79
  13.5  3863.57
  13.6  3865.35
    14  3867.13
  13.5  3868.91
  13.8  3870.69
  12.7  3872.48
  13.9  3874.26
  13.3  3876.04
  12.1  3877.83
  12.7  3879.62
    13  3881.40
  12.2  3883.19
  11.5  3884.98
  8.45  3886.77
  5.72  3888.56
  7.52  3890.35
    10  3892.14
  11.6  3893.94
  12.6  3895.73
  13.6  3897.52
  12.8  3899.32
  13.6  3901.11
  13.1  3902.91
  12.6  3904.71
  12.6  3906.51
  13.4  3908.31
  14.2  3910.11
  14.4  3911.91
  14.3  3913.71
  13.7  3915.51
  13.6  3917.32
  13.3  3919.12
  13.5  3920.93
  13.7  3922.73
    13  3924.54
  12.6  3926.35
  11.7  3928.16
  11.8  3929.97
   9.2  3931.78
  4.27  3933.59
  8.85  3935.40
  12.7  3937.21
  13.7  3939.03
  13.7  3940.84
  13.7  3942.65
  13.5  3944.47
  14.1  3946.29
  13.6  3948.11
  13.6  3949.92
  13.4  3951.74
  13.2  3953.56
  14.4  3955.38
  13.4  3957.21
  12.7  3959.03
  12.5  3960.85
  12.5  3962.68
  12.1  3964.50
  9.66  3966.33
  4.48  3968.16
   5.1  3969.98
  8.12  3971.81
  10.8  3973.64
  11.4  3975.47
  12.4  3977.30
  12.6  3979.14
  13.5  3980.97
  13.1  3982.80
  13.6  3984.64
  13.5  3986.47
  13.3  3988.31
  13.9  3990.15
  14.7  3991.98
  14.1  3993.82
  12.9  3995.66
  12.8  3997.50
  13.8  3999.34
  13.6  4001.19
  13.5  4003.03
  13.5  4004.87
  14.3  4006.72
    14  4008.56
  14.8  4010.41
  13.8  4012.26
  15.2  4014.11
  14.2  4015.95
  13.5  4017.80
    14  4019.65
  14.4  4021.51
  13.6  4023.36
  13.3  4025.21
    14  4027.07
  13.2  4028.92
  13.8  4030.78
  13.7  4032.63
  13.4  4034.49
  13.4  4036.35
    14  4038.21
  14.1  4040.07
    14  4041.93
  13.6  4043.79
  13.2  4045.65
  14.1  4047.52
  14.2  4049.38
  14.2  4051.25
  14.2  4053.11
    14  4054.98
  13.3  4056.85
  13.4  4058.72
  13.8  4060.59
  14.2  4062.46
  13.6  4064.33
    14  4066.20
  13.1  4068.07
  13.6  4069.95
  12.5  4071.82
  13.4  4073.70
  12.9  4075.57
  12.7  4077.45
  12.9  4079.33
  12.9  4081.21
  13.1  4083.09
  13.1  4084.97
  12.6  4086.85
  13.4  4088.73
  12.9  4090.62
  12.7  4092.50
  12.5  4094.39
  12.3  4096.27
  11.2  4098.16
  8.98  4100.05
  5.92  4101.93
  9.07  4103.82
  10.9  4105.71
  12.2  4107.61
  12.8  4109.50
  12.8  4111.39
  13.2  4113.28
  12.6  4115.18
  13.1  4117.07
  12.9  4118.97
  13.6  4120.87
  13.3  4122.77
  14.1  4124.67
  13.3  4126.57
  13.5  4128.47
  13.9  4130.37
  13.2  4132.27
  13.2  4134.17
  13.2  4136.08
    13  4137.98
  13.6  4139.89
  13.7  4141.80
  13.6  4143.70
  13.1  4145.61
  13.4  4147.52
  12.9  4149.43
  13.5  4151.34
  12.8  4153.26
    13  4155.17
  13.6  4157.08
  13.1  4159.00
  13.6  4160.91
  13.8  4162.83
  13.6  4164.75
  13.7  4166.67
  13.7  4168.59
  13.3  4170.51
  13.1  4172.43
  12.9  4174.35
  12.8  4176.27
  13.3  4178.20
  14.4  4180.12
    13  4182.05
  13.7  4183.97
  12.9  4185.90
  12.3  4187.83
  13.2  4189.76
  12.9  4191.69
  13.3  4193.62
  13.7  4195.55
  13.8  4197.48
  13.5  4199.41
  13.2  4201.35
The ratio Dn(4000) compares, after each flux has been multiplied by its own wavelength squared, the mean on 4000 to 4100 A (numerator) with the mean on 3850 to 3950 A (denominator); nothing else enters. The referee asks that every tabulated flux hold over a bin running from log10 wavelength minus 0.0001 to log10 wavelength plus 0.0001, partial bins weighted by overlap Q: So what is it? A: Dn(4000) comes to 1.2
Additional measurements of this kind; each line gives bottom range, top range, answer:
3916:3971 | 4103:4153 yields 1.20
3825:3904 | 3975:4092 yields 1.25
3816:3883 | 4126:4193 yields 1.27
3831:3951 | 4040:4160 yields 1.18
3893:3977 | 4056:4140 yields 1.13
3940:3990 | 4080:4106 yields 1.01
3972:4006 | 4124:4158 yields 1.10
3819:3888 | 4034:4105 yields 1.20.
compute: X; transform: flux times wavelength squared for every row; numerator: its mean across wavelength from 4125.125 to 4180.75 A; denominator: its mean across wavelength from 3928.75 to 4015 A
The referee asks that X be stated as 1.2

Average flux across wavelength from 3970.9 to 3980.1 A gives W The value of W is 11.1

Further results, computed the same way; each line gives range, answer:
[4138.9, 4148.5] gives 13.5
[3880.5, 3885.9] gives 12.2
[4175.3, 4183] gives 13.4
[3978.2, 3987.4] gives 13.3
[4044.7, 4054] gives 14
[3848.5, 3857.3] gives 13.2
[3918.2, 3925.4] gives 13.4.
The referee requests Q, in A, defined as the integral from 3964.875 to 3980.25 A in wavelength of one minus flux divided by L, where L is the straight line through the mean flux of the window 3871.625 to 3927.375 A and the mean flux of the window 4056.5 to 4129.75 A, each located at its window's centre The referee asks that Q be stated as 3.7 A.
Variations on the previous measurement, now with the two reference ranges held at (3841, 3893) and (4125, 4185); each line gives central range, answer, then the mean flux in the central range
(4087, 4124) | 3.48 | 11.9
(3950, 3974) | 3.00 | 11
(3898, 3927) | -2.29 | 13.4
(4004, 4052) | -3.81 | 13.9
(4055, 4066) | -0.59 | 13.7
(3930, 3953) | 0.93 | 12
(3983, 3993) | -0.81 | 13.8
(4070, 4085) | 0.12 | 13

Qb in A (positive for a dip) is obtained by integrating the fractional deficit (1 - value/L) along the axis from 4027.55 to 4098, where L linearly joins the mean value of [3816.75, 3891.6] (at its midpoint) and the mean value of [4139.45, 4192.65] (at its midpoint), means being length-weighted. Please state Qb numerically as -3.2 A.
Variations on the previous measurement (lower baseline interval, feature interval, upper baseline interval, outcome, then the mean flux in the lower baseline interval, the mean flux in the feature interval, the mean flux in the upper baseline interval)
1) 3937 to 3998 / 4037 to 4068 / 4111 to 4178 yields -2.4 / 12.4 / 13.8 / 13.3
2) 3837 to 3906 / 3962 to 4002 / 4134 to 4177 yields 2.3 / 12.2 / 11.9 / 13.3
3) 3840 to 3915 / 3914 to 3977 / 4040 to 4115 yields 3.8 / 12.5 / 11.8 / 12.8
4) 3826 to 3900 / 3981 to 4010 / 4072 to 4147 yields -3.4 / 11.8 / 13.7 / 12.6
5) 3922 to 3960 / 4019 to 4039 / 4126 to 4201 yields -1.4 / 12.4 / 13.7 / 13.3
